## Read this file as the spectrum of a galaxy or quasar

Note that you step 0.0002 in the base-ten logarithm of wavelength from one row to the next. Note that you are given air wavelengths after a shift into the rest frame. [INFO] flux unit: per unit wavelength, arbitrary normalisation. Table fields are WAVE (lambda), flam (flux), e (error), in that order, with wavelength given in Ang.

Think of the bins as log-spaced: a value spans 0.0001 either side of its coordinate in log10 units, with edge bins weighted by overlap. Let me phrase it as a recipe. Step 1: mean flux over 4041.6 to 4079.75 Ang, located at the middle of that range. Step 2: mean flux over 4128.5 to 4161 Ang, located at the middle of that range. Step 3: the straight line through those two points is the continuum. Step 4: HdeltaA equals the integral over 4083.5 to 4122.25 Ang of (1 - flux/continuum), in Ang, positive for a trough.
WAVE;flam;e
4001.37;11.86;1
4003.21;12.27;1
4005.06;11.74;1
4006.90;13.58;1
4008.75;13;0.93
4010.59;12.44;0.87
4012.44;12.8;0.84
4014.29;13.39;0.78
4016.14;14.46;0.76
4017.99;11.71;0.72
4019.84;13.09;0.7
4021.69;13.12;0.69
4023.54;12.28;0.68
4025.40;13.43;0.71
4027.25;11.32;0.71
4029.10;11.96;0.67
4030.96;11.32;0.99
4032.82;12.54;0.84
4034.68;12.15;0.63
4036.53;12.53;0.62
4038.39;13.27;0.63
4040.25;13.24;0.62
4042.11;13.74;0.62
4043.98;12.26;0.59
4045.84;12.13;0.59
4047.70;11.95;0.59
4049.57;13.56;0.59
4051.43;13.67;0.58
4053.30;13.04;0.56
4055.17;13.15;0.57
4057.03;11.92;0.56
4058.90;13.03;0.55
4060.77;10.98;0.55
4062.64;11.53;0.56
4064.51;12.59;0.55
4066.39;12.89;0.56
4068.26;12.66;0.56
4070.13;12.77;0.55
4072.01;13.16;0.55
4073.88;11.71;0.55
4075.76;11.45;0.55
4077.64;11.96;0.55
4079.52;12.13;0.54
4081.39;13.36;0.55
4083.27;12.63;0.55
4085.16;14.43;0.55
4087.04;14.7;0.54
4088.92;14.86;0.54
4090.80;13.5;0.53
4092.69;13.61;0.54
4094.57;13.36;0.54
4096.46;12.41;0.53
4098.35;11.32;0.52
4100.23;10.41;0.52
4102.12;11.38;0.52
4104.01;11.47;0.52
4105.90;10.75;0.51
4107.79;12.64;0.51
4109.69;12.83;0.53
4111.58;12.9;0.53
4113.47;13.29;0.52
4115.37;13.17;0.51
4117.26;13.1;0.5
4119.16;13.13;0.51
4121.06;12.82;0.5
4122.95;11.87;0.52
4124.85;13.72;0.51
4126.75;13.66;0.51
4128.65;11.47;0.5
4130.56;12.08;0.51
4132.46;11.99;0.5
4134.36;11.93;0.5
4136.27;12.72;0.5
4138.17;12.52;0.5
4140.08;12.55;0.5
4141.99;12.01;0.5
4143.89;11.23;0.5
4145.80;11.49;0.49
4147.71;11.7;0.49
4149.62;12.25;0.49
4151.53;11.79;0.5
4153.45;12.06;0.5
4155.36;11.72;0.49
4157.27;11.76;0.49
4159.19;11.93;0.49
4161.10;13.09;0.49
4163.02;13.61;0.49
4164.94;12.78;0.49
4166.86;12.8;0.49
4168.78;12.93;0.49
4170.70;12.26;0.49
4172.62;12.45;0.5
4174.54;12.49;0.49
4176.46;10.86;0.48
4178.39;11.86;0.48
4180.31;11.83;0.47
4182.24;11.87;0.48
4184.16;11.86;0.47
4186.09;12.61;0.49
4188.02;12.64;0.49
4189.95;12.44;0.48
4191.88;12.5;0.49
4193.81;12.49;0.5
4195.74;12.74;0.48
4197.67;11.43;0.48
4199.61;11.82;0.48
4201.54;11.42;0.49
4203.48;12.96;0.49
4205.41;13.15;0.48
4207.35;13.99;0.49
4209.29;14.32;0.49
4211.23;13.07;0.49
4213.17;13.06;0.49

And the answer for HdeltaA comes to -1.8 Ang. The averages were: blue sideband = 12.5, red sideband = 12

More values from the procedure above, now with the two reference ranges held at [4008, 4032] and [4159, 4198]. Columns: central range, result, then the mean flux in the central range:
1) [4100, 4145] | 0.45 Ang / 12.3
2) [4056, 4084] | 0.53 Ang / 12.3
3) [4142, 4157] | 0.80 Ang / 11.8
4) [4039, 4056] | -0.52 Ang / 13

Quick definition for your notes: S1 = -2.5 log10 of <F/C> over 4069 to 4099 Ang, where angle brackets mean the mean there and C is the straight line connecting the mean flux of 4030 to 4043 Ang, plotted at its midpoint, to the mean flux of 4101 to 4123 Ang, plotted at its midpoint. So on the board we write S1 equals -0.04 mag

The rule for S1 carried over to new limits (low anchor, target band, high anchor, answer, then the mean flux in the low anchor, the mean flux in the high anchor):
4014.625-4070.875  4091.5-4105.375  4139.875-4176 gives 0.04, 12.6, 12.2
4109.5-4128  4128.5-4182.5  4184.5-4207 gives 0.05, 13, 12.4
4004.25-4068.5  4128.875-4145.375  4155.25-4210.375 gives 0.04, 12.6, 12.4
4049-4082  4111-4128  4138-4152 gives -0.08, 12.5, 11.9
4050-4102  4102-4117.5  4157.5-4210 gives 0.02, 12.7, 12.5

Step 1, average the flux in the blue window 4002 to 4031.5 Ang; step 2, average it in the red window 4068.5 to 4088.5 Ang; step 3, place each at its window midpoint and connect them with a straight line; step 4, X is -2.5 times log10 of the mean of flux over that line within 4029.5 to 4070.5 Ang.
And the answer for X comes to 0.02 mag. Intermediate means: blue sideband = 12.6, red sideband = 12.9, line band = 12.6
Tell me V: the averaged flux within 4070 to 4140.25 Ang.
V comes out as 12.6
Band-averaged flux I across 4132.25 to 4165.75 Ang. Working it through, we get 12.2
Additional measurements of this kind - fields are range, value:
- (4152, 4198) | 12.3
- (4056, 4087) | 12.5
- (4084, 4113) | 12.7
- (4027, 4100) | 12.7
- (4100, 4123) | 12.4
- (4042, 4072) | 12.6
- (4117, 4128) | 13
